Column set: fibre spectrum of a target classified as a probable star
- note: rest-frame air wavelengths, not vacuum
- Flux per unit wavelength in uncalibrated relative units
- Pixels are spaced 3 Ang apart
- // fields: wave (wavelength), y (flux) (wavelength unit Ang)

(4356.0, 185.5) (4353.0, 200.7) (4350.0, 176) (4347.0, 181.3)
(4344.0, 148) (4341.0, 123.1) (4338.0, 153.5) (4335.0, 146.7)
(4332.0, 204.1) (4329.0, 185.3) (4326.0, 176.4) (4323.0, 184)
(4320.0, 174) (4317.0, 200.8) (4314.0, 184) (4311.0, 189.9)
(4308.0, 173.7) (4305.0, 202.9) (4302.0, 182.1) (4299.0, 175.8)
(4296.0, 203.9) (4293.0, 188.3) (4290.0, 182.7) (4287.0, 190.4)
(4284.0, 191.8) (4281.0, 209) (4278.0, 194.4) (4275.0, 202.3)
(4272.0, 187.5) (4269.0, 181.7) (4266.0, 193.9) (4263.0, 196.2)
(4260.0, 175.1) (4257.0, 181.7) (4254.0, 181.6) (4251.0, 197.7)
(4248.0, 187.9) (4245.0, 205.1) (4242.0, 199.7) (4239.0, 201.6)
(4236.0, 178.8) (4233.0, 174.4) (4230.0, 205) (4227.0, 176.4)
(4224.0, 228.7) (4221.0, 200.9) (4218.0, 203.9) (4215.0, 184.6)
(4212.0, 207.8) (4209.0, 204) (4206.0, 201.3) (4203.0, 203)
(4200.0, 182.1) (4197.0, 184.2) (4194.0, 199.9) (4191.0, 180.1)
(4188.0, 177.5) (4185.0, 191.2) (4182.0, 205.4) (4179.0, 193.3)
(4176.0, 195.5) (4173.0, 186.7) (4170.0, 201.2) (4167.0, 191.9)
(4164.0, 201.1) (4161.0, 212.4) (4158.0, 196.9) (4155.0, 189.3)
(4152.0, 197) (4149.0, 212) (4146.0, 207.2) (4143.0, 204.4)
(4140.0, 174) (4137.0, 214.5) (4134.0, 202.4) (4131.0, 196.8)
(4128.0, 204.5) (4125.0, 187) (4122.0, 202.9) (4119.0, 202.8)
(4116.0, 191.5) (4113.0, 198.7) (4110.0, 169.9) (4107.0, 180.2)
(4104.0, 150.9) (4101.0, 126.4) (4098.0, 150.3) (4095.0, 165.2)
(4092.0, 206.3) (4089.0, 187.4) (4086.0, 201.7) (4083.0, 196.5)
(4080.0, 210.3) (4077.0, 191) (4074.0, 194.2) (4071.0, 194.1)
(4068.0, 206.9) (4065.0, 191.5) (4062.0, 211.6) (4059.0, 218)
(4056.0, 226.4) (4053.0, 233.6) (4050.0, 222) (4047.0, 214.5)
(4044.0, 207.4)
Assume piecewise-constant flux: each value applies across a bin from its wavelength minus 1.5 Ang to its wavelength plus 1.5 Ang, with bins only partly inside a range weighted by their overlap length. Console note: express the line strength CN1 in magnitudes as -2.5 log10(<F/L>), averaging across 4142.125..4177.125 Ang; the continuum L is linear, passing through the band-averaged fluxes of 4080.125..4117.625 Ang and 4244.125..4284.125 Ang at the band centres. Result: -0.09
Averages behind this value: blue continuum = 178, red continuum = 192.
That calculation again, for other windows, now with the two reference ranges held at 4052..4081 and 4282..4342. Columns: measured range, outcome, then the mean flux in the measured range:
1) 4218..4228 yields -0.070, 204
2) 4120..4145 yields 0.009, 199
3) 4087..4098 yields 0.126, 182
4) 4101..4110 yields 0.261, 160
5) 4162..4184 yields -0.004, 197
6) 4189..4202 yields 0.039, 187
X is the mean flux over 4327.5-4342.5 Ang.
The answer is 163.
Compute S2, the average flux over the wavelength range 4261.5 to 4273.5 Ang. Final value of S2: 190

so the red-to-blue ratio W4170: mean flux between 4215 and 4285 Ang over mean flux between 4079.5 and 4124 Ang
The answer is 1.06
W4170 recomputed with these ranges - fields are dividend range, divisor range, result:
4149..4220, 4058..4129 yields 1.04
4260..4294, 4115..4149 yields 0.96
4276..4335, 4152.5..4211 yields 0.97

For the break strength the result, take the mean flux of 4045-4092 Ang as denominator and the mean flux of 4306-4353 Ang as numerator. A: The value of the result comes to 0.84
